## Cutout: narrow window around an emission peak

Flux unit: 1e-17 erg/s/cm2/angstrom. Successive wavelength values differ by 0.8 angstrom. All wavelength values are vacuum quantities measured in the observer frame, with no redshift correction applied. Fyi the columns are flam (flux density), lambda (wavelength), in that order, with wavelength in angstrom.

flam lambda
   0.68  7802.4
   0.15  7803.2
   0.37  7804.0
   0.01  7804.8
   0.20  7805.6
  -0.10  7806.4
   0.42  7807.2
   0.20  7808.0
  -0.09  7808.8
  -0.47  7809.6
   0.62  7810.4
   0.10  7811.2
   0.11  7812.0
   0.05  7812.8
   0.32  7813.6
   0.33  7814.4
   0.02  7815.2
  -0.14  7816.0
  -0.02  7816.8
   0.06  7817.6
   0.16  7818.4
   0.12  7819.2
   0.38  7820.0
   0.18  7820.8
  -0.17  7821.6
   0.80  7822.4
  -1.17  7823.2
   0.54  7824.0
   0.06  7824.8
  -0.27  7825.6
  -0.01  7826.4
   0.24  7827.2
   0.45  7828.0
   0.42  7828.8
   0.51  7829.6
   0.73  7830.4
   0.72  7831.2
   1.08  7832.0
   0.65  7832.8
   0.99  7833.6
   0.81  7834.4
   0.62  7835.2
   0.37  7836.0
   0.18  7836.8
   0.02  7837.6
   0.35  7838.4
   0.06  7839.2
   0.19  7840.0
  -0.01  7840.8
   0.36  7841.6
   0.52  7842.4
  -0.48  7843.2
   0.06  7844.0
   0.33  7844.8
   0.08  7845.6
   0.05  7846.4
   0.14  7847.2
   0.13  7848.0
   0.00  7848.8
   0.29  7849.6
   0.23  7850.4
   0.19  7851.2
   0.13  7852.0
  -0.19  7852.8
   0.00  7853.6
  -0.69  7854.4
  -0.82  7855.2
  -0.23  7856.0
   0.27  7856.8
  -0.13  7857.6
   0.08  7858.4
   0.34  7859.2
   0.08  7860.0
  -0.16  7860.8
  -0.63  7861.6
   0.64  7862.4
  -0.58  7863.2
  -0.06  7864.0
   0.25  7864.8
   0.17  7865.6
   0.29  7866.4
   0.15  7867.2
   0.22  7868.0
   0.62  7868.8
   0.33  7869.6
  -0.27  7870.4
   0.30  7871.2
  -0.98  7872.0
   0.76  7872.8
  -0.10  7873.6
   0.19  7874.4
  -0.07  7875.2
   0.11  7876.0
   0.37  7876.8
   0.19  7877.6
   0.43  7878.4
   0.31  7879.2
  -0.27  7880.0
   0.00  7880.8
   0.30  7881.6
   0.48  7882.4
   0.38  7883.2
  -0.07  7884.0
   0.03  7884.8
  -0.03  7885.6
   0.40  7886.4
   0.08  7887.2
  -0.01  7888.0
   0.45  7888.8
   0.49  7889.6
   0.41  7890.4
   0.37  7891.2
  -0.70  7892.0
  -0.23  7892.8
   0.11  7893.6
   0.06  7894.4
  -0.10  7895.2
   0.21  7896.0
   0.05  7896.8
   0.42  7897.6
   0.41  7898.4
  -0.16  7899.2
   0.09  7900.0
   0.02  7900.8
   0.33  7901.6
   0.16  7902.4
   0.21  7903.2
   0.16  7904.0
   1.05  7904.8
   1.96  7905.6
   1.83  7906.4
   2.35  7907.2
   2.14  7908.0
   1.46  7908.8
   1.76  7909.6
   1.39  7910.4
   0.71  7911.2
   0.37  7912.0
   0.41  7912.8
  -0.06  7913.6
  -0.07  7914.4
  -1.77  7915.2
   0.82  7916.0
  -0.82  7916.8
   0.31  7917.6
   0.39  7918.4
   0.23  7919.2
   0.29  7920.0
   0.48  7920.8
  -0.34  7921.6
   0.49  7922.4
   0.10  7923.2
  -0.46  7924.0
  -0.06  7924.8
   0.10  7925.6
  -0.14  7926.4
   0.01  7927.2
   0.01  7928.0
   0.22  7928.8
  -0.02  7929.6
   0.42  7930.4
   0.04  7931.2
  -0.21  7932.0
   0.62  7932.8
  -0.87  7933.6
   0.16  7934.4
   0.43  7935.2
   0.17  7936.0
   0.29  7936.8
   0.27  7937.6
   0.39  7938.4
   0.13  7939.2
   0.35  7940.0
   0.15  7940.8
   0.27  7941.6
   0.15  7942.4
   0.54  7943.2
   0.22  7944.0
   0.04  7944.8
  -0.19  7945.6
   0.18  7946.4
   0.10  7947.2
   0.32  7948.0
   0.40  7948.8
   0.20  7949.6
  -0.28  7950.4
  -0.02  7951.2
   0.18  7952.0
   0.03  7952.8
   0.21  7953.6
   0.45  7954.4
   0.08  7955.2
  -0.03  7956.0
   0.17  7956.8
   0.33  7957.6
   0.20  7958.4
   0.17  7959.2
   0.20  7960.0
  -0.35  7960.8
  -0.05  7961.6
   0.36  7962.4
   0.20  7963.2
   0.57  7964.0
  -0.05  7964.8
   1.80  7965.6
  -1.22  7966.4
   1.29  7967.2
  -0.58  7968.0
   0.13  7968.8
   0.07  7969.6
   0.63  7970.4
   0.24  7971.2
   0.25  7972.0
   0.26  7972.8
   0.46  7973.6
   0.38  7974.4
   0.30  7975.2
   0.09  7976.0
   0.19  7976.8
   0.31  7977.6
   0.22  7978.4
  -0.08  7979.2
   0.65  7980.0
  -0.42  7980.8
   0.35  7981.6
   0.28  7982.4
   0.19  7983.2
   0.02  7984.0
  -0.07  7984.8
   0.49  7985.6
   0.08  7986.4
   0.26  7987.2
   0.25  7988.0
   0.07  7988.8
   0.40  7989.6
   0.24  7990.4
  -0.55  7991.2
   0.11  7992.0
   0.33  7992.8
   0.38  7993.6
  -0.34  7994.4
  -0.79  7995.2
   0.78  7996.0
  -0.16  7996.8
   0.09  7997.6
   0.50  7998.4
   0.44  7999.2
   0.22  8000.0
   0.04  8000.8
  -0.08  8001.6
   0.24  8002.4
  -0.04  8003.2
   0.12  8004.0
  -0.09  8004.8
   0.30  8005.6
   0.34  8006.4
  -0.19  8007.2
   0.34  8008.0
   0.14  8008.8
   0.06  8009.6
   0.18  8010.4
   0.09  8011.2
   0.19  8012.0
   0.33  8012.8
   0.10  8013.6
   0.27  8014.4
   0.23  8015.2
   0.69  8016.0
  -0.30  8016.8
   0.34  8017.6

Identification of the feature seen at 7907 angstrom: [O III] 5007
